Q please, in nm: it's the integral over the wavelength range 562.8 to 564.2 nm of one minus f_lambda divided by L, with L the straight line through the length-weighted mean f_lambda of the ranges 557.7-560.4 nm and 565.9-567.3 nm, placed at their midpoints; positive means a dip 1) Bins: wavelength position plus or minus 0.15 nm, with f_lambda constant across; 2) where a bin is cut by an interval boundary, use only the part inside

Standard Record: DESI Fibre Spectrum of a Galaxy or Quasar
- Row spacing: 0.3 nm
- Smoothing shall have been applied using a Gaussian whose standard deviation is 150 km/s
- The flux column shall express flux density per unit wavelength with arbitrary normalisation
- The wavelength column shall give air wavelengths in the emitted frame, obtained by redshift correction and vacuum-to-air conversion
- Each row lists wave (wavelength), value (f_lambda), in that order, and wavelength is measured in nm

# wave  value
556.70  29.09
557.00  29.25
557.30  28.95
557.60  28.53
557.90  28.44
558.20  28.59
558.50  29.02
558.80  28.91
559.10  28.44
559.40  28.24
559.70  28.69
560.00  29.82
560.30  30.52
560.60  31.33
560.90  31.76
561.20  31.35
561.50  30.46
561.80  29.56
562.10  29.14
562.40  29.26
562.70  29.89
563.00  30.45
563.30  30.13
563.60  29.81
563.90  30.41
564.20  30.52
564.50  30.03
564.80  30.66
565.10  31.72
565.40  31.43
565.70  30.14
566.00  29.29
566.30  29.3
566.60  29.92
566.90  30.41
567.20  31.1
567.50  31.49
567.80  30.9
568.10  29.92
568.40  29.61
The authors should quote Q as -0.03 nm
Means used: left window 28.9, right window 30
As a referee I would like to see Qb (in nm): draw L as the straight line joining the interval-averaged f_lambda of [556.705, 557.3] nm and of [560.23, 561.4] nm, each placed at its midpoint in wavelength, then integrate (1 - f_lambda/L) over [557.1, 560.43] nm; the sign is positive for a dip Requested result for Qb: 0.13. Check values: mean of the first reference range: 29.1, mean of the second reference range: 31.3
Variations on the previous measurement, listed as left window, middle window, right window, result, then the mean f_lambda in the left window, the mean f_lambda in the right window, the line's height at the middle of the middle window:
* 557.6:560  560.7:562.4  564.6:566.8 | -0.06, 28.7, 30.3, 29.3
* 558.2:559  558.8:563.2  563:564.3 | -0.06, 28.9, 30.2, 29.5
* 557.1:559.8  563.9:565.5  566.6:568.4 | -0.04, 28.7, 30.6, 30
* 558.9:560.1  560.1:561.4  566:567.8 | -0.09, 28.8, 30.4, 29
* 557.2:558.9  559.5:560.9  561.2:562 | -0.03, 28.7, 30.2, 29.6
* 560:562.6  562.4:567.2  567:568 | 0.08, 30.4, 31.1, 30.8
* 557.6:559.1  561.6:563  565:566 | 0.01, 28.7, 30.8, 29.9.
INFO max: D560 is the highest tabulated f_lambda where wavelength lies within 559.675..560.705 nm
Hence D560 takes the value 31.33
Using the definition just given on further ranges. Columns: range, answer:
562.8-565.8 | 31.72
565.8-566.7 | 29.92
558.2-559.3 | 29.02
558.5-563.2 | 31.76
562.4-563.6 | 30.45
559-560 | 29.82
